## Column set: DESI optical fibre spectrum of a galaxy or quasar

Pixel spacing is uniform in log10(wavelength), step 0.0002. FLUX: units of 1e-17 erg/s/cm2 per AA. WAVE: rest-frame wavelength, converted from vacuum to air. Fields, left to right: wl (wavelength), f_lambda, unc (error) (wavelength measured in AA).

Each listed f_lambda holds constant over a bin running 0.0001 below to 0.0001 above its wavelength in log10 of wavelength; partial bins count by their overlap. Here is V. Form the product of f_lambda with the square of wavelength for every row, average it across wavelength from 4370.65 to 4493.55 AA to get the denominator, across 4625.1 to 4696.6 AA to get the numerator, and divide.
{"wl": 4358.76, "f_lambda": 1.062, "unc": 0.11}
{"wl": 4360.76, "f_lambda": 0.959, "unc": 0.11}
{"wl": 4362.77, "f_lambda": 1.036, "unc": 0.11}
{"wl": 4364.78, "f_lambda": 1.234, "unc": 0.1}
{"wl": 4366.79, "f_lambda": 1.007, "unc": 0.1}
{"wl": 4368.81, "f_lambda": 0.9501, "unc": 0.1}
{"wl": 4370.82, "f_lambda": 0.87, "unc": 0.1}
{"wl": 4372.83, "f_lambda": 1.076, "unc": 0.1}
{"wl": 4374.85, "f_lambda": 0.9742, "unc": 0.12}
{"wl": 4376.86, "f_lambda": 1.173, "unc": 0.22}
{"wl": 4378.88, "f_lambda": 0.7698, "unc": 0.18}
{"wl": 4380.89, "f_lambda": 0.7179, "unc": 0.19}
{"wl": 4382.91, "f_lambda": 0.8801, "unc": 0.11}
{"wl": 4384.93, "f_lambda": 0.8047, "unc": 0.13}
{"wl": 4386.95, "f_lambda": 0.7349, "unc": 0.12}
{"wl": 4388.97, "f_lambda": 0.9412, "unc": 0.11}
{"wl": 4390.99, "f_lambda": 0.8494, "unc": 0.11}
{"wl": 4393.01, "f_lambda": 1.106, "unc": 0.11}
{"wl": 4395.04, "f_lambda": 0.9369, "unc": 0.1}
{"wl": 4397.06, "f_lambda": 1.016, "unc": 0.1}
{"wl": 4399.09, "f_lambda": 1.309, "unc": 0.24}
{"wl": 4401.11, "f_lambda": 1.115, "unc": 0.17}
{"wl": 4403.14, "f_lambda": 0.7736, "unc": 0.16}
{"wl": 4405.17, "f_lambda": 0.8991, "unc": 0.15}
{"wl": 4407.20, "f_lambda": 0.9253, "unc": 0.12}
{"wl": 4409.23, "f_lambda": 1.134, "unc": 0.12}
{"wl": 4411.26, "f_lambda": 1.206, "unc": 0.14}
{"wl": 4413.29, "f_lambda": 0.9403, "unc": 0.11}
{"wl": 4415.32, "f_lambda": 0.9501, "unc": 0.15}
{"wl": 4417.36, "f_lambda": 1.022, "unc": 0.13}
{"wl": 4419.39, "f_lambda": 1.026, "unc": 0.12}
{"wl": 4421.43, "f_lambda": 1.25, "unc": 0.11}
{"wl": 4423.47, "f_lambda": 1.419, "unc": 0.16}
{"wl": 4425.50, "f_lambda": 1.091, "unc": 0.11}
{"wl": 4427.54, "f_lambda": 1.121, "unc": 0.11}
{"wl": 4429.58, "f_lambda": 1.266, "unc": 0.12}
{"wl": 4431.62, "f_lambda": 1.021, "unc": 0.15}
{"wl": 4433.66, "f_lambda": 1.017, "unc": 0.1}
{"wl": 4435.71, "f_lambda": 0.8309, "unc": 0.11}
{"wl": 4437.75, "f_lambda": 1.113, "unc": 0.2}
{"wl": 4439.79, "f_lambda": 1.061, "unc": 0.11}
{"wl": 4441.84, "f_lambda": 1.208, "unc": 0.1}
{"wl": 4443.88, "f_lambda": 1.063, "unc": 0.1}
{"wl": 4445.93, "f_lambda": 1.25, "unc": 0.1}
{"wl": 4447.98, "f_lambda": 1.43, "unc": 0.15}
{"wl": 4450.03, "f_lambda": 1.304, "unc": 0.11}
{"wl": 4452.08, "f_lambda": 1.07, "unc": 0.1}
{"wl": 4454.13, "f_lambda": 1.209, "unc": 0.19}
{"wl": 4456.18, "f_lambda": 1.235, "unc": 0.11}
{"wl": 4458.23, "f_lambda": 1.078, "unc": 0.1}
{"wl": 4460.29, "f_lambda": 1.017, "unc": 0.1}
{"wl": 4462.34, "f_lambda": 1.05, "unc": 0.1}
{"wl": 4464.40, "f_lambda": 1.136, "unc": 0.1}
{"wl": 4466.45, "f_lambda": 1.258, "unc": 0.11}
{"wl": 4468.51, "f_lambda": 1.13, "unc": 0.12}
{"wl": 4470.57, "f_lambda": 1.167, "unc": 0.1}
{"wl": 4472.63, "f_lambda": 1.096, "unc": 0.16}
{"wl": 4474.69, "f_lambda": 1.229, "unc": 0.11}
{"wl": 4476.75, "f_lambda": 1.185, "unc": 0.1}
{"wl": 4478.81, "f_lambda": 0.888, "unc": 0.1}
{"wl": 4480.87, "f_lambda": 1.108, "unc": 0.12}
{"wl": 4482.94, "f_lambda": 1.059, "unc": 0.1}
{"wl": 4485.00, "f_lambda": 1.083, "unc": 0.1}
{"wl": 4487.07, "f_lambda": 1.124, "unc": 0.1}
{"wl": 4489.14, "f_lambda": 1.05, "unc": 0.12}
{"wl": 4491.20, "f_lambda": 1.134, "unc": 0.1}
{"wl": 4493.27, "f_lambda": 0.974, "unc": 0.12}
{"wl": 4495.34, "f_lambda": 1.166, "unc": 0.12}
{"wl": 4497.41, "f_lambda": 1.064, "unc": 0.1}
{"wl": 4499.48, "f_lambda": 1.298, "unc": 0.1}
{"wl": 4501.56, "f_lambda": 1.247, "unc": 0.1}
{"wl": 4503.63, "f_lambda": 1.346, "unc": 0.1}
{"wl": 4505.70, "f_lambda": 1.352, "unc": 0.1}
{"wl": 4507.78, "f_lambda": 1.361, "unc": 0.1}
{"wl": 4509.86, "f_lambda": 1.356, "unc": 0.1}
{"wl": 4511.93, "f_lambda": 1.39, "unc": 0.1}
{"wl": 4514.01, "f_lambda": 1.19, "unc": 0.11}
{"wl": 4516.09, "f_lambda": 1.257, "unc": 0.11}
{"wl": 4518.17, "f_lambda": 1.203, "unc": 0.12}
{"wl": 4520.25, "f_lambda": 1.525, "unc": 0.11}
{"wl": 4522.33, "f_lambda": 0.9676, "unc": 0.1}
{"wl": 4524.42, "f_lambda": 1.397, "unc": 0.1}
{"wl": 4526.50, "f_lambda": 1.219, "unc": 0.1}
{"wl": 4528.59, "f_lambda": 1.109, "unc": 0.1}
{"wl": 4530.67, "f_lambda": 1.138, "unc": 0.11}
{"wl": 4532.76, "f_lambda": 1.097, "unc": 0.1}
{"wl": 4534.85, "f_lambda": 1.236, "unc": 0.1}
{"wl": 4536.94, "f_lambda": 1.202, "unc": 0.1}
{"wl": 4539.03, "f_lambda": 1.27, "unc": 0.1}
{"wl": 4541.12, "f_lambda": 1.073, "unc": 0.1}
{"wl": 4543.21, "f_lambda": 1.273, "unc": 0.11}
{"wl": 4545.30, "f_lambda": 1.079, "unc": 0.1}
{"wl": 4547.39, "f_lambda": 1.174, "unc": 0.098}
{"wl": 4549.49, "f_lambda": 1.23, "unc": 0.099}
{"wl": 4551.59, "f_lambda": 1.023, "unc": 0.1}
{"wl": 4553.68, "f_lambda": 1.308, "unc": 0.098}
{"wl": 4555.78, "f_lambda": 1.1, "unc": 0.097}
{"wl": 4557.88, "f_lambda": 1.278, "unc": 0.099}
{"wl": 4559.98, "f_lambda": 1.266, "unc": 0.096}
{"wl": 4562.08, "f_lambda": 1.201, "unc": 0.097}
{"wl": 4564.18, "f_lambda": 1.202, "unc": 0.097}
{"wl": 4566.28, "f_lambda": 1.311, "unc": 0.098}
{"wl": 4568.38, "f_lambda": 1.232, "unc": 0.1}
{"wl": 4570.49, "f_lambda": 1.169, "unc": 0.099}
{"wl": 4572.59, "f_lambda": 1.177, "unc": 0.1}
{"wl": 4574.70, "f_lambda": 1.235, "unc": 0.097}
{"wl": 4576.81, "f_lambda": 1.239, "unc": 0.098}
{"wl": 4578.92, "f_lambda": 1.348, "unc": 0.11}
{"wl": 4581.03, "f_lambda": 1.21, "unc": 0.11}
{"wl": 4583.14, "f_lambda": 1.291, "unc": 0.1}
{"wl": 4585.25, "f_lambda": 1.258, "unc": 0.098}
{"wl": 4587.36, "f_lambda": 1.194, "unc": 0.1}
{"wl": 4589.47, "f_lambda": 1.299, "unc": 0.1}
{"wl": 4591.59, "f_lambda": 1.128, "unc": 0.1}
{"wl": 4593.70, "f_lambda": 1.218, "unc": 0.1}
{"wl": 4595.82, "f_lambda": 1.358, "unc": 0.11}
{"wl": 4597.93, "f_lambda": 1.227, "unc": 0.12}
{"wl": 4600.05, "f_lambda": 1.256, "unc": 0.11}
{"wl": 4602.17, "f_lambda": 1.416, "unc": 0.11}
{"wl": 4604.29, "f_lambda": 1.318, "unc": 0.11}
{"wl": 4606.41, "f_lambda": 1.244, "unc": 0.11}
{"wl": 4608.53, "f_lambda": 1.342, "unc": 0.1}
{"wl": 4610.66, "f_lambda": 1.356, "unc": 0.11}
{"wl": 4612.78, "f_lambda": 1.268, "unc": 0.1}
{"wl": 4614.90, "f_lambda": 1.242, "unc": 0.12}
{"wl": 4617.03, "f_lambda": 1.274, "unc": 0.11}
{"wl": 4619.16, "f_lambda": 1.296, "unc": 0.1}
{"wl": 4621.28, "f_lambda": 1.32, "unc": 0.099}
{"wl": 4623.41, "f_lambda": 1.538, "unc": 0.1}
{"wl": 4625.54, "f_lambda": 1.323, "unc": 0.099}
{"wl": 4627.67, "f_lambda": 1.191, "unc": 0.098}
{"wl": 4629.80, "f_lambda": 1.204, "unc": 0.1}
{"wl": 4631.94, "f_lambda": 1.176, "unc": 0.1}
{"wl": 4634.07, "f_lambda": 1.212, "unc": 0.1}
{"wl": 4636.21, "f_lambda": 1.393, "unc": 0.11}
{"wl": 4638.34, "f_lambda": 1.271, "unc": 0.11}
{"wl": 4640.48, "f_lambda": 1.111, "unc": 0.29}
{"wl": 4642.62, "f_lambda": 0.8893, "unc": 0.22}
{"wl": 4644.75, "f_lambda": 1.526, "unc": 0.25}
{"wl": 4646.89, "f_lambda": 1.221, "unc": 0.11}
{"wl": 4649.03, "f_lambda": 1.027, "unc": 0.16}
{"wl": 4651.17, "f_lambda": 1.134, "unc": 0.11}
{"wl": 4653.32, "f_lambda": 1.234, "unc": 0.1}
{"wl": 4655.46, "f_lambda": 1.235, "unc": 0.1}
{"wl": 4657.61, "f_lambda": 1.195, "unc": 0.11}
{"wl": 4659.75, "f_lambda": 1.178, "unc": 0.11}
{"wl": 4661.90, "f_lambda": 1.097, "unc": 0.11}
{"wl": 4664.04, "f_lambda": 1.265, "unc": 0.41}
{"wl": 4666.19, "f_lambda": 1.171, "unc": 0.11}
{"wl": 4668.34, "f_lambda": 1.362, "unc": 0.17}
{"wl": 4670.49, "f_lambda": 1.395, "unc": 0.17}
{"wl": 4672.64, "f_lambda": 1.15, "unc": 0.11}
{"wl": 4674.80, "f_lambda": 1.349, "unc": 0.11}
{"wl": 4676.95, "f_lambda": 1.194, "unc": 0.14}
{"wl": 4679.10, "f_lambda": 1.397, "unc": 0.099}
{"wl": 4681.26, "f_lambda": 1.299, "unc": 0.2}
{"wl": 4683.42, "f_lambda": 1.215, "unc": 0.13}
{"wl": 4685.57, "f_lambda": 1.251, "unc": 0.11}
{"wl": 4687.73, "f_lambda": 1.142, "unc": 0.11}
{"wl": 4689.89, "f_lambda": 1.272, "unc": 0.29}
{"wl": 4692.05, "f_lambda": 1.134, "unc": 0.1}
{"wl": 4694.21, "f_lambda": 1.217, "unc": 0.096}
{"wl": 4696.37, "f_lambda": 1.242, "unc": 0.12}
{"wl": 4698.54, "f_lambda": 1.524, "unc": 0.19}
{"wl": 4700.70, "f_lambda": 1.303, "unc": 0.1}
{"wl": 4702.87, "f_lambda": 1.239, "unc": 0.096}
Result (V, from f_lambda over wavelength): 1.27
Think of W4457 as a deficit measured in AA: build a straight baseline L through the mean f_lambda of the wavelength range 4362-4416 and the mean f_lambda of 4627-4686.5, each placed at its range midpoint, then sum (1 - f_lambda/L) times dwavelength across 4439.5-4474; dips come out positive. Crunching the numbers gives -4.21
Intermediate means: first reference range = 0.975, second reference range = 1.23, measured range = 1.17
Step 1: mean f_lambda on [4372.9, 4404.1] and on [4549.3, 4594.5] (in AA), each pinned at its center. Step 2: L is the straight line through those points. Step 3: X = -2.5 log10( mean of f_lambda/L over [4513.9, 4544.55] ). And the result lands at -0.05 mag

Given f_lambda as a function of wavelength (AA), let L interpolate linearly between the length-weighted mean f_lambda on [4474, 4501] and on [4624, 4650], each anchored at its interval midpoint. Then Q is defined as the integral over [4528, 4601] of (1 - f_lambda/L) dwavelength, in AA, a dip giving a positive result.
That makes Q -3.03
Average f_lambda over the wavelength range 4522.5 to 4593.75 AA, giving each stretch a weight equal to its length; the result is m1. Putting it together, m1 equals 1.21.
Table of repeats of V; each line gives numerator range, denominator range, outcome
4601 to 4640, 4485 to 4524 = 1.12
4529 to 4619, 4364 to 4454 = 1.27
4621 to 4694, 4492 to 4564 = 1.08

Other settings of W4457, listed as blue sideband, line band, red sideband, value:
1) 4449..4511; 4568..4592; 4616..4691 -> -0.5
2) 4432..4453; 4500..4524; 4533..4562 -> -2.5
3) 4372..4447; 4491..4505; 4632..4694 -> -1.1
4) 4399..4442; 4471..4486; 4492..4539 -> 0.9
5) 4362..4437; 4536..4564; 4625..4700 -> -1.3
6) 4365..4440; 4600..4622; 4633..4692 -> -2.2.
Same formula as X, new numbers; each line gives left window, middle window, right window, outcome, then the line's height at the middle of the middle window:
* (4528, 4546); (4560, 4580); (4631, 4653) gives -0.05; 1.18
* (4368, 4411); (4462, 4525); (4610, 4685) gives -0.11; 1.07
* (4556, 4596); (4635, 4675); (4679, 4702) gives 0.03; 1.26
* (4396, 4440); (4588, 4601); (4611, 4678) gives -0.04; 1.2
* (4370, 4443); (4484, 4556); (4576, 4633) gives -0.03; 1.17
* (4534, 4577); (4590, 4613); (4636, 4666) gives -0.08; 1.2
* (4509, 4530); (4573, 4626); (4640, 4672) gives -0.05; 1.23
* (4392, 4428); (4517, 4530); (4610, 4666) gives -0.08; 1.15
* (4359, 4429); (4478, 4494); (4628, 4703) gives 0.03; 1.09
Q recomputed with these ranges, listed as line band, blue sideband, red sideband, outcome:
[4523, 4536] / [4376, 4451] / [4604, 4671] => -0.5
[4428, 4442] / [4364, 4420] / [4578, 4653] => -0.5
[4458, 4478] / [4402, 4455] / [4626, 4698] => -0.2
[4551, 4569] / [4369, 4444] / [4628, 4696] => -1.2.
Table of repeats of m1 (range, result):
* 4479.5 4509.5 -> 1.17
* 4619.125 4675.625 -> 1.24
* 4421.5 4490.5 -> 1.13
